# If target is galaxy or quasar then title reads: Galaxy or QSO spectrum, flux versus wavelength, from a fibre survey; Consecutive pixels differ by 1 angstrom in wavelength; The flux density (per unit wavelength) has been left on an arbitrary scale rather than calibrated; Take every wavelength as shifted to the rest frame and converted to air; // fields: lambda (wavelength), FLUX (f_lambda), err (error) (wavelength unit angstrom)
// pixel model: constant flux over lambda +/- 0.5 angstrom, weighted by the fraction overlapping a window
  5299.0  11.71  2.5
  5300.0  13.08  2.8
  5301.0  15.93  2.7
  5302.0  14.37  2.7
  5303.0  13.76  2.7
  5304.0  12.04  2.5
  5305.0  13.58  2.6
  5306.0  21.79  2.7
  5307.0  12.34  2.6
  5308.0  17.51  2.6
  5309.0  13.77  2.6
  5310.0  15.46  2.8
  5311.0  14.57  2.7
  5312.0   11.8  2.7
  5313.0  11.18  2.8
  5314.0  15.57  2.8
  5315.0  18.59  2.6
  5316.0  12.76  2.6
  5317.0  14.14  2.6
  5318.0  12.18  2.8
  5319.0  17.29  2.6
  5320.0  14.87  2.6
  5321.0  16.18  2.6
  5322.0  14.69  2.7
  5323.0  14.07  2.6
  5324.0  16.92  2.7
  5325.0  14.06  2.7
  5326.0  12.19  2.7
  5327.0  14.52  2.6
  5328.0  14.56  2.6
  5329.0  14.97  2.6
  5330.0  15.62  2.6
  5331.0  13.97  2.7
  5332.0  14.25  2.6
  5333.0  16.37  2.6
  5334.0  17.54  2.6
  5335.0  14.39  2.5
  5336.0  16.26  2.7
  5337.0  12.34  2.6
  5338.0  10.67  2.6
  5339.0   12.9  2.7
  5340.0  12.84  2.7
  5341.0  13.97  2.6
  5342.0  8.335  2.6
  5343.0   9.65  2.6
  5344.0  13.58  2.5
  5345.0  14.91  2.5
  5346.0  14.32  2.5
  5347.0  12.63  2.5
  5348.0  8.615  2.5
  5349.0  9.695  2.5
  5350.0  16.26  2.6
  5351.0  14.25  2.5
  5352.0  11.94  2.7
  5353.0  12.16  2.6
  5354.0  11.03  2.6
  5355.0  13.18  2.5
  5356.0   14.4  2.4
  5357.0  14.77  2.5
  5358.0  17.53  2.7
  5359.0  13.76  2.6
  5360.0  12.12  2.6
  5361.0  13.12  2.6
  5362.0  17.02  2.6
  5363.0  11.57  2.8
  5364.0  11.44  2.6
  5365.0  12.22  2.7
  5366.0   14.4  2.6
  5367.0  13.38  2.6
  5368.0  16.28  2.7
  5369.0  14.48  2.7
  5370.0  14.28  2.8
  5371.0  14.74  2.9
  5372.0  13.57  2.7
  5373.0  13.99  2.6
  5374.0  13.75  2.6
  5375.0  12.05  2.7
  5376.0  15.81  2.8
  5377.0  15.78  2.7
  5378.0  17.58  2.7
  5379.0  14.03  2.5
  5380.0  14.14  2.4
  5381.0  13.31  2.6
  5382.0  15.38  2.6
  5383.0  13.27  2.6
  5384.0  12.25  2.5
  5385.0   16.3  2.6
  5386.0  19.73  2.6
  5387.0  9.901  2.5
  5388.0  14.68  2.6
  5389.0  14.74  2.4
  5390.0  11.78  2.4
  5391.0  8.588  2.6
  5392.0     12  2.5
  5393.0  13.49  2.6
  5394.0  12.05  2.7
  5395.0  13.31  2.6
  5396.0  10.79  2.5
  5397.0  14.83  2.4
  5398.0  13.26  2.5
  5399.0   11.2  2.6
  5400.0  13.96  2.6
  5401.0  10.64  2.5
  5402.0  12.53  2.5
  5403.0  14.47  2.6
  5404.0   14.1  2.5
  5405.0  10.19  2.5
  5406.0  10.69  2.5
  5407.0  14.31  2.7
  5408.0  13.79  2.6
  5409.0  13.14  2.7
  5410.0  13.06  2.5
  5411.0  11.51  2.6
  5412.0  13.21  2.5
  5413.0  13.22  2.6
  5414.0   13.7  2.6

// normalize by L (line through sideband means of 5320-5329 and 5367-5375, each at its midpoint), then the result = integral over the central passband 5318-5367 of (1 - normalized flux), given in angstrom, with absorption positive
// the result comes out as 2.7 angstrom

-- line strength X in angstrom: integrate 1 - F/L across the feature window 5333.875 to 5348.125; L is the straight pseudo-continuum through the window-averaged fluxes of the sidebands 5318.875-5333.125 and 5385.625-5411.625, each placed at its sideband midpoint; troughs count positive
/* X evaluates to 1.57 angstrom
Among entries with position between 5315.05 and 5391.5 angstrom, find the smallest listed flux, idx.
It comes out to 8.335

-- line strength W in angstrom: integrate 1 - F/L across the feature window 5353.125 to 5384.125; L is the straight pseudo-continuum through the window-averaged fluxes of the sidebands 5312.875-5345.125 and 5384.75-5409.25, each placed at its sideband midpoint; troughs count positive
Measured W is -1.3 angstrom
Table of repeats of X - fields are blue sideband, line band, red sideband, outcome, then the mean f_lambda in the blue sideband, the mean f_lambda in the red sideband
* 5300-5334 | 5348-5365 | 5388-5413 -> 0.6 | 14.7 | 12.6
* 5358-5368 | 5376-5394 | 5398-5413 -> -1.1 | 13.6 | 12.7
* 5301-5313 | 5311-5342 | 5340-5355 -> -1.9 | 14.5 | 12.3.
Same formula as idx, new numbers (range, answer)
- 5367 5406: 8.588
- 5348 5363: 8.615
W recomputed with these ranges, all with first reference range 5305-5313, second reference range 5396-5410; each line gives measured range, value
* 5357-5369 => -0.2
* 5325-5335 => -0.2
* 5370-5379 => -0.8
